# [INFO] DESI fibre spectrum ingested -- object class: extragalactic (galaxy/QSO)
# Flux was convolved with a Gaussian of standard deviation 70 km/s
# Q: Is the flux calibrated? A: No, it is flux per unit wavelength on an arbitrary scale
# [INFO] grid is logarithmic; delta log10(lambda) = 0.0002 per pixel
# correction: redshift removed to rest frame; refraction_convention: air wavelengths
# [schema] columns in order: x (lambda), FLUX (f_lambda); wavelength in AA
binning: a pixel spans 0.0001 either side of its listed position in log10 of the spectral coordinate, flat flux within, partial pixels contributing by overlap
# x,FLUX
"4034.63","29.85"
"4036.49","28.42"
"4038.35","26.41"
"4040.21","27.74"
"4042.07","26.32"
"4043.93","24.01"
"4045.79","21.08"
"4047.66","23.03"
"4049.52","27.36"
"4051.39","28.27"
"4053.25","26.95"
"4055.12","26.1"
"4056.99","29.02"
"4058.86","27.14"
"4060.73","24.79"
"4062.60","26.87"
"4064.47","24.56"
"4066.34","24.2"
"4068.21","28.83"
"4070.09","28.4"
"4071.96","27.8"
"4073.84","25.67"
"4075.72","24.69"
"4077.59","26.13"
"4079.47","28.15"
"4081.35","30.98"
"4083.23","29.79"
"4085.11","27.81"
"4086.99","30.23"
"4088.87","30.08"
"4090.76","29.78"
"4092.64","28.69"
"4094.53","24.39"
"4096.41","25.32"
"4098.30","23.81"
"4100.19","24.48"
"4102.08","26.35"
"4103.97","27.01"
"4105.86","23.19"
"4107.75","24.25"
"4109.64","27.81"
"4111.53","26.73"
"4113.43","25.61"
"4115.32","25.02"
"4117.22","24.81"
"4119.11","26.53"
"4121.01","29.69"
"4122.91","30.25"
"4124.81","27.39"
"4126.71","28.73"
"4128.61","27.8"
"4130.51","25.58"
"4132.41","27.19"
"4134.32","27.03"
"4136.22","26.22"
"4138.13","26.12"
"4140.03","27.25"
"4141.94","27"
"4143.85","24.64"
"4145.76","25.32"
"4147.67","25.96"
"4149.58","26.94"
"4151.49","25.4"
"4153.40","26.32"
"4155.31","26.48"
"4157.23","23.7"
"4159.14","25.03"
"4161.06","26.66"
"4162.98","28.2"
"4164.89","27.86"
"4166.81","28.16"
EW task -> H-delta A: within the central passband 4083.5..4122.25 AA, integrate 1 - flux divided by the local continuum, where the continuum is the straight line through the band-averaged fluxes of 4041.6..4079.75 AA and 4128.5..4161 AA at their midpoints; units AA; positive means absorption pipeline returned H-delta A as -0.8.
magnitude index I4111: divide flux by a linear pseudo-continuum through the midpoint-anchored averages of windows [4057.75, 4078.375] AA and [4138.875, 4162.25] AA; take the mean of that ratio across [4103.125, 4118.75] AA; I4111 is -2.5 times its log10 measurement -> 0.02 mag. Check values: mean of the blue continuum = 26.3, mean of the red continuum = 25.9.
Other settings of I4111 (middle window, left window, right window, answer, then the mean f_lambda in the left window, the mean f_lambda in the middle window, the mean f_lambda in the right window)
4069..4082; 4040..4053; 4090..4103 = -0.06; 25.4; 27.3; 26.1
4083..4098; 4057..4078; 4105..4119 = -0.08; 26.4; 28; 25.4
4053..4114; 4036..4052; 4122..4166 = -0.03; 25.7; 26.8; 26.7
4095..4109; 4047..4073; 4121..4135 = 0.10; 26.7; 25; 27.9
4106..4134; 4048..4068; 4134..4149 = -0.02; 26.5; 26.9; 26.2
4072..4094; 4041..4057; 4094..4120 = -0.11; 25.6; 28.3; 25.4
